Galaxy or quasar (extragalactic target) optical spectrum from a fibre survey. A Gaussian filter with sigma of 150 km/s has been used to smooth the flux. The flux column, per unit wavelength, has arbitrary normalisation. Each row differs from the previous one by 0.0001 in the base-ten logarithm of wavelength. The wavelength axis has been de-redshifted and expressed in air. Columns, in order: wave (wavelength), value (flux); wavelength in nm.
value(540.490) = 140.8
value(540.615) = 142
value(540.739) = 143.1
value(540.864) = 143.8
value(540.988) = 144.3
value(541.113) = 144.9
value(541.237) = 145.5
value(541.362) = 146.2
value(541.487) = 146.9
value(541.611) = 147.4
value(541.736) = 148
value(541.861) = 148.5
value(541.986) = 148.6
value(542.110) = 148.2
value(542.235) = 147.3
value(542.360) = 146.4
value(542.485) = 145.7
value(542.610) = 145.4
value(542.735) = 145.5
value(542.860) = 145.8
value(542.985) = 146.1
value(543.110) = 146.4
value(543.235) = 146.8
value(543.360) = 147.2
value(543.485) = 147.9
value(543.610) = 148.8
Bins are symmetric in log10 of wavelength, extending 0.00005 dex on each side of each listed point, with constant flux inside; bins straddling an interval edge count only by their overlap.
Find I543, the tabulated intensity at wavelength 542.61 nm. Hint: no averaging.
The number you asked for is 145.4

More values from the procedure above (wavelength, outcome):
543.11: 146.4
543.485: 147.9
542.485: 145.7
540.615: 142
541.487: 146.9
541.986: 148.6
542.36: 146.4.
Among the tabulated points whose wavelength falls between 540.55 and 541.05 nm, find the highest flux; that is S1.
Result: 144.3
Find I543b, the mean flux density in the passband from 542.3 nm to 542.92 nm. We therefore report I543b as 146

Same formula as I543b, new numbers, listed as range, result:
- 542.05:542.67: 146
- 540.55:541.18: 144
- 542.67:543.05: 146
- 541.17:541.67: 147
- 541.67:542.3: 148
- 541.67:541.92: 148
